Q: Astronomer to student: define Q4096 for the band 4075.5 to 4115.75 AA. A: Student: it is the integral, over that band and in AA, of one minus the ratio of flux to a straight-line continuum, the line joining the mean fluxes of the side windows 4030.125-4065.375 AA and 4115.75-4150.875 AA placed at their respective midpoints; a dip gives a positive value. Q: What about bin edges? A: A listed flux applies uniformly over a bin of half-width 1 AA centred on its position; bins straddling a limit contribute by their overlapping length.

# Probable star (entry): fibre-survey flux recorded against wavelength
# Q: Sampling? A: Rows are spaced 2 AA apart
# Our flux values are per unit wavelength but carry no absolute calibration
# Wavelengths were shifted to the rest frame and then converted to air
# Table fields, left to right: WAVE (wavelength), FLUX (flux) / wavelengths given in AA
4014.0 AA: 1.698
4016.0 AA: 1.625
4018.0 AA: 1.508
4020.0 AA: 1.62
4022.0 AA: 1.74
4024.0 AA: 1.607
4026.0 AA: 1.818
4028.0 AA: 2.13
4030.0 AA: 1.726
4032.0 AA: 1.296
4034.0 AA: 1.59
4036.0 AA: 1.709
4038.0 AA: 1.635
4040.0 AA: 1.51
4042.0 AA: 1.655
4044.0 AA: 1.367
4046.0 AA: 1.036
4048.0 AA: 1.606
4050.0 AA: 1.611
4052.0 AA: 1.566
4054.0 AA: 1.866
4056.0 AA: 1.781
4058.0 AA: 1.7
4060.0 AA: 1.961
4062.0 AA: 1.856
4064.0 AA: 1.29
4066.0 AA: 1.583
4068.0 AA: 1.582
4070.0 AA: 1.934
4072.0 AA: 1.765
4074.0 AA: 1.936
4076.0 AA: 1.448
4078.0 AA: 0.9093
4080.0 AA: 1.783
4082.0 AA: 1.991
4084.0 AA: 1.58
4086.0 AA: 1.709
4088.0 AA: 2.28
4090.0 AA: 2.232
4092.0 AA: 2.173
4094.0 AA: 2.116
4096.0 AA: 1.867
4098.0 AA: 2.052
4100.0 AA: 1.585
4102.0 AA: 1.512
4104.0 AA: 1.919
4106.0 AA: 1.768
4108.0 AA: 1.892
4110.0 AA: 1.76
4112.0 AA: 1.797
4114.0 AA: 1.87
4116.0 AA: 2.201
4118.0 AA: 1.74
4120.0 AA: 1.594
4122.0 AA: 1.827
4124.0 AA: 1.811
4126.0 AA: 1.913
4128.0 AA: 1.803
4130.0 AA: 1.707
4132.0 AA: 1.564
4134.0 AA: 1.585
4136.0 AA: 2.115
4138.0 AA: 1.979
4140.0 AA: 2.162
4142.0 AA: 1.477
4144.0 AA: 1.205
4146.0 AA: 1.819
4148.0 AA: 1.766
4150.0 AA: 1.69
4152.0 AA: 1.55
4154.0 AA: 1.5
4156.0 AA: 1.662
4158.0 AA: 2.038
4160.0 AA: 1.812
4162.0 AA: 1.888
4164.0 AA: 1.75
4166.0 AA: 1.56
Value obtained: -3.2 AA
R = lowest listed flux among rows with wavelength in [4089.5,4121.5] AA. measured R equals 1.512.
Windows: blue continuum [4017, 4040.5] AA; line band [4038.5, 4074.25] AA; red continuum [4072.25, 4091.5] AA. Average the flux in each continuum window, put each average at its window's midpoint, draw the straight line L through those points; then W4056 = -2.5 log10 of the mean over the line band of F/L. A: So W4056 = 0.05 mag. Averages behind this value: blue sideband 1.66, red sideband 1.77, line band 1.64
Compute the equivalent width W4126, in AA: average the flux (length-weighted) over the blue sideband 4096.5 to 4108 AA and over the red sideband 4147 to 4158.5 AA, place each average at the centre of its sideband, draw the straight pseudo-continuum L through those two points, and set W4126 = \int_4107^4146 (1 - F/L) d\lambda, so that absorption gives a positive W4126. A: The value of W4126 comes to -1.2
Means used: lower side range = 1.78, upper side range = 1.69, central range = 1.79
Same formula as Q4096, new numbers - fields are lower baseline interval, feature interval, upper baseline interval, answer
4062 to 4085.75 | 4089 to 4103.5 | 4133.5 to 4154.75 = -2.4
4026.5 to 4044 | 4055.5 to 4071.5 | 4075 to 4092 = 0.1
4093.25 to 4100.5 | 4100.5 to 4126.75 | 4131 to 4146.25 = 0.5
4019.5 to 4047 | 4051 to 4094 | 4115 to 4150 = -2.4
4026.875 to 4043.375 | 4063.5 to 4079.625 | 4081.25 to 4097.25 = 2.6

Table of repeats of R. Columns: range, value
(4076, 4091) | 0.9093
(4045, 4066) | 1.036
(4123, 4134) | 1.564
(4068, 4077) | 1.448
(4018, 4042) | 1.296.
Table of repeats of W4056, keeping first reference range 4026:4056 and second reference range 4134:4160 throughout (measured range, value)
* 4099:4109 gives -0.03 mag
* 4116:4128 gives -0.06 mag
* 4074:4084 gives 0.05 mag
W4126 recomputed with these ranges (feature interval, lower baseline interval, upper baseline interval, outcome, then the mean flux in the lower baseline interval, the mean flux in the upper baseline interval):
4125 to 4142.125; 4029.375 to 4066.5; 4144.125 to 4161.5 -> -1.4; 1.6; 1.71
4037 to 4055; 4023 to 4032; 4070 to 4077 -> 2.2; 1.76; 1.75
